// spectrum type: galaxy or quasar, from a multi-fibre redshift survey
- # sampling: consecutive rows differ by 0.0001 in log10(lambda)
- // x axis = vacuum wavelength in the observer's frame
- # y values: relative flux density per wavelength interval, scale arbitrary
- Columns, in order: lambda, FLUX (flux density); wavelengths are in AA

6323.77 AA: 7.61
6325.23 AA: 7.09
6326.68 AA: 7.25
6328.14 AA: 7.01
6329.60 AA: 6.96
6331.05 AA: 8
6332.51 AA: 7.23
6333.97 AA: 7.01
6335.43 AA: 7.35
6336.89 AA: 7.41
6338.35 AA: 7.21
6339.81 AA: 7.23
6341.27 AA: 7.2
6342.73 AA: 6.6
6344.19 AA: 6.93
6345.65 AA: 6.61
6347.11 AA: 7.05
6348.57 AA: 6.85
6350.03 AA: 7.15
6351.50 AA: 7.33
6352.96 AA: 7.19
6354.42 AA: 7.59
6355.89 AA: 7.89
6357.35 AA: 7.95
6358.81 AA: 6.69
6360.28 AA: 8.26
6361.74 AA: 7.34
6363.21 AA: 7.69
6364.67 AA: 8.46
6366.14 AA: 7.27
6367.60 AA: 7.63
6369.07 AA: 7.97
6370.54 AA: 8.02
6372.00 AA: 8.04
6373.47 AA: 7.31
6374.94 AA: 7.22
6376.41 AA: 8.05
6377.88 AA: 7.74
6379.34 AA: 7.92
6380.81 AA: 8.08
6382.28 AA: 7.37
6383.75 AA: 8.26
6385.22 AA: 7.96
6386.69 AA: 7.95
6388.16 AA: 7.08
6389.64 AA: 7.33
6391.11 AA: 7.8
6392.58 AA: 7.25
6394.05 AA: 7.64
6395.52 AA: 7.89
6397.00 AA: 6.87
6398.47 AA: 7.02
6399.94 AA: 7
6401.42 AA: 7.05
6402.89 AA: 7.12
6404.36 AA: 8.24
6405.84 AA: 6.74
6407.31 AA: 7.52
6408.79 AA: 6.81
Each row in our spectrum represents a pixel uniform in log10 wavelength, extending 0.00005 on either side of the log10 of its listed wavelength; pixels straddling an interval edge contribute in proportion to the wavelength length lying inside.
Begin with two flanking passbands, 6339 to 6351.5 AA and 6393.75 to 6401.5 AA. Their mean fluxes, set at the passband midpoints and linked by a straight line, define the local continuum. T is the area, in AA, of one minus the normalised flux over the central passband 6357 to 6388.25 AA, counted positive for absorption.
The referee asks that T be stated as -2.8 AA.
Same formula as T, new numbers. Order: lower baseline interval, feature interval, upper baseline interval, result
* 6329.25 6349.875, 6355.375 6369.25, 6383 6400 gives -0.8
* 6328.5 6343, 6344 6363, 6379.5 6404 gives 0.0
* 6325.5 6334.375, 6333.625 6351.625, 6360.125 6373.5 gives 0.9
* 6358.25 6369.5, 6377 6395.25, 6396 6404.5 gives -0.9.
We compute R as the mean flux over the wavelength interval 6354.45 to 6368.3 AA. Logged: 7.68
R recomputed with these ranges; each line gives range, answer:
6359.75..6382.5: 7.78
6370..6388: 7.8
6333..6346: 7.08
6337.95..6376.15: 7.42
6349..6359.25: 7.4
